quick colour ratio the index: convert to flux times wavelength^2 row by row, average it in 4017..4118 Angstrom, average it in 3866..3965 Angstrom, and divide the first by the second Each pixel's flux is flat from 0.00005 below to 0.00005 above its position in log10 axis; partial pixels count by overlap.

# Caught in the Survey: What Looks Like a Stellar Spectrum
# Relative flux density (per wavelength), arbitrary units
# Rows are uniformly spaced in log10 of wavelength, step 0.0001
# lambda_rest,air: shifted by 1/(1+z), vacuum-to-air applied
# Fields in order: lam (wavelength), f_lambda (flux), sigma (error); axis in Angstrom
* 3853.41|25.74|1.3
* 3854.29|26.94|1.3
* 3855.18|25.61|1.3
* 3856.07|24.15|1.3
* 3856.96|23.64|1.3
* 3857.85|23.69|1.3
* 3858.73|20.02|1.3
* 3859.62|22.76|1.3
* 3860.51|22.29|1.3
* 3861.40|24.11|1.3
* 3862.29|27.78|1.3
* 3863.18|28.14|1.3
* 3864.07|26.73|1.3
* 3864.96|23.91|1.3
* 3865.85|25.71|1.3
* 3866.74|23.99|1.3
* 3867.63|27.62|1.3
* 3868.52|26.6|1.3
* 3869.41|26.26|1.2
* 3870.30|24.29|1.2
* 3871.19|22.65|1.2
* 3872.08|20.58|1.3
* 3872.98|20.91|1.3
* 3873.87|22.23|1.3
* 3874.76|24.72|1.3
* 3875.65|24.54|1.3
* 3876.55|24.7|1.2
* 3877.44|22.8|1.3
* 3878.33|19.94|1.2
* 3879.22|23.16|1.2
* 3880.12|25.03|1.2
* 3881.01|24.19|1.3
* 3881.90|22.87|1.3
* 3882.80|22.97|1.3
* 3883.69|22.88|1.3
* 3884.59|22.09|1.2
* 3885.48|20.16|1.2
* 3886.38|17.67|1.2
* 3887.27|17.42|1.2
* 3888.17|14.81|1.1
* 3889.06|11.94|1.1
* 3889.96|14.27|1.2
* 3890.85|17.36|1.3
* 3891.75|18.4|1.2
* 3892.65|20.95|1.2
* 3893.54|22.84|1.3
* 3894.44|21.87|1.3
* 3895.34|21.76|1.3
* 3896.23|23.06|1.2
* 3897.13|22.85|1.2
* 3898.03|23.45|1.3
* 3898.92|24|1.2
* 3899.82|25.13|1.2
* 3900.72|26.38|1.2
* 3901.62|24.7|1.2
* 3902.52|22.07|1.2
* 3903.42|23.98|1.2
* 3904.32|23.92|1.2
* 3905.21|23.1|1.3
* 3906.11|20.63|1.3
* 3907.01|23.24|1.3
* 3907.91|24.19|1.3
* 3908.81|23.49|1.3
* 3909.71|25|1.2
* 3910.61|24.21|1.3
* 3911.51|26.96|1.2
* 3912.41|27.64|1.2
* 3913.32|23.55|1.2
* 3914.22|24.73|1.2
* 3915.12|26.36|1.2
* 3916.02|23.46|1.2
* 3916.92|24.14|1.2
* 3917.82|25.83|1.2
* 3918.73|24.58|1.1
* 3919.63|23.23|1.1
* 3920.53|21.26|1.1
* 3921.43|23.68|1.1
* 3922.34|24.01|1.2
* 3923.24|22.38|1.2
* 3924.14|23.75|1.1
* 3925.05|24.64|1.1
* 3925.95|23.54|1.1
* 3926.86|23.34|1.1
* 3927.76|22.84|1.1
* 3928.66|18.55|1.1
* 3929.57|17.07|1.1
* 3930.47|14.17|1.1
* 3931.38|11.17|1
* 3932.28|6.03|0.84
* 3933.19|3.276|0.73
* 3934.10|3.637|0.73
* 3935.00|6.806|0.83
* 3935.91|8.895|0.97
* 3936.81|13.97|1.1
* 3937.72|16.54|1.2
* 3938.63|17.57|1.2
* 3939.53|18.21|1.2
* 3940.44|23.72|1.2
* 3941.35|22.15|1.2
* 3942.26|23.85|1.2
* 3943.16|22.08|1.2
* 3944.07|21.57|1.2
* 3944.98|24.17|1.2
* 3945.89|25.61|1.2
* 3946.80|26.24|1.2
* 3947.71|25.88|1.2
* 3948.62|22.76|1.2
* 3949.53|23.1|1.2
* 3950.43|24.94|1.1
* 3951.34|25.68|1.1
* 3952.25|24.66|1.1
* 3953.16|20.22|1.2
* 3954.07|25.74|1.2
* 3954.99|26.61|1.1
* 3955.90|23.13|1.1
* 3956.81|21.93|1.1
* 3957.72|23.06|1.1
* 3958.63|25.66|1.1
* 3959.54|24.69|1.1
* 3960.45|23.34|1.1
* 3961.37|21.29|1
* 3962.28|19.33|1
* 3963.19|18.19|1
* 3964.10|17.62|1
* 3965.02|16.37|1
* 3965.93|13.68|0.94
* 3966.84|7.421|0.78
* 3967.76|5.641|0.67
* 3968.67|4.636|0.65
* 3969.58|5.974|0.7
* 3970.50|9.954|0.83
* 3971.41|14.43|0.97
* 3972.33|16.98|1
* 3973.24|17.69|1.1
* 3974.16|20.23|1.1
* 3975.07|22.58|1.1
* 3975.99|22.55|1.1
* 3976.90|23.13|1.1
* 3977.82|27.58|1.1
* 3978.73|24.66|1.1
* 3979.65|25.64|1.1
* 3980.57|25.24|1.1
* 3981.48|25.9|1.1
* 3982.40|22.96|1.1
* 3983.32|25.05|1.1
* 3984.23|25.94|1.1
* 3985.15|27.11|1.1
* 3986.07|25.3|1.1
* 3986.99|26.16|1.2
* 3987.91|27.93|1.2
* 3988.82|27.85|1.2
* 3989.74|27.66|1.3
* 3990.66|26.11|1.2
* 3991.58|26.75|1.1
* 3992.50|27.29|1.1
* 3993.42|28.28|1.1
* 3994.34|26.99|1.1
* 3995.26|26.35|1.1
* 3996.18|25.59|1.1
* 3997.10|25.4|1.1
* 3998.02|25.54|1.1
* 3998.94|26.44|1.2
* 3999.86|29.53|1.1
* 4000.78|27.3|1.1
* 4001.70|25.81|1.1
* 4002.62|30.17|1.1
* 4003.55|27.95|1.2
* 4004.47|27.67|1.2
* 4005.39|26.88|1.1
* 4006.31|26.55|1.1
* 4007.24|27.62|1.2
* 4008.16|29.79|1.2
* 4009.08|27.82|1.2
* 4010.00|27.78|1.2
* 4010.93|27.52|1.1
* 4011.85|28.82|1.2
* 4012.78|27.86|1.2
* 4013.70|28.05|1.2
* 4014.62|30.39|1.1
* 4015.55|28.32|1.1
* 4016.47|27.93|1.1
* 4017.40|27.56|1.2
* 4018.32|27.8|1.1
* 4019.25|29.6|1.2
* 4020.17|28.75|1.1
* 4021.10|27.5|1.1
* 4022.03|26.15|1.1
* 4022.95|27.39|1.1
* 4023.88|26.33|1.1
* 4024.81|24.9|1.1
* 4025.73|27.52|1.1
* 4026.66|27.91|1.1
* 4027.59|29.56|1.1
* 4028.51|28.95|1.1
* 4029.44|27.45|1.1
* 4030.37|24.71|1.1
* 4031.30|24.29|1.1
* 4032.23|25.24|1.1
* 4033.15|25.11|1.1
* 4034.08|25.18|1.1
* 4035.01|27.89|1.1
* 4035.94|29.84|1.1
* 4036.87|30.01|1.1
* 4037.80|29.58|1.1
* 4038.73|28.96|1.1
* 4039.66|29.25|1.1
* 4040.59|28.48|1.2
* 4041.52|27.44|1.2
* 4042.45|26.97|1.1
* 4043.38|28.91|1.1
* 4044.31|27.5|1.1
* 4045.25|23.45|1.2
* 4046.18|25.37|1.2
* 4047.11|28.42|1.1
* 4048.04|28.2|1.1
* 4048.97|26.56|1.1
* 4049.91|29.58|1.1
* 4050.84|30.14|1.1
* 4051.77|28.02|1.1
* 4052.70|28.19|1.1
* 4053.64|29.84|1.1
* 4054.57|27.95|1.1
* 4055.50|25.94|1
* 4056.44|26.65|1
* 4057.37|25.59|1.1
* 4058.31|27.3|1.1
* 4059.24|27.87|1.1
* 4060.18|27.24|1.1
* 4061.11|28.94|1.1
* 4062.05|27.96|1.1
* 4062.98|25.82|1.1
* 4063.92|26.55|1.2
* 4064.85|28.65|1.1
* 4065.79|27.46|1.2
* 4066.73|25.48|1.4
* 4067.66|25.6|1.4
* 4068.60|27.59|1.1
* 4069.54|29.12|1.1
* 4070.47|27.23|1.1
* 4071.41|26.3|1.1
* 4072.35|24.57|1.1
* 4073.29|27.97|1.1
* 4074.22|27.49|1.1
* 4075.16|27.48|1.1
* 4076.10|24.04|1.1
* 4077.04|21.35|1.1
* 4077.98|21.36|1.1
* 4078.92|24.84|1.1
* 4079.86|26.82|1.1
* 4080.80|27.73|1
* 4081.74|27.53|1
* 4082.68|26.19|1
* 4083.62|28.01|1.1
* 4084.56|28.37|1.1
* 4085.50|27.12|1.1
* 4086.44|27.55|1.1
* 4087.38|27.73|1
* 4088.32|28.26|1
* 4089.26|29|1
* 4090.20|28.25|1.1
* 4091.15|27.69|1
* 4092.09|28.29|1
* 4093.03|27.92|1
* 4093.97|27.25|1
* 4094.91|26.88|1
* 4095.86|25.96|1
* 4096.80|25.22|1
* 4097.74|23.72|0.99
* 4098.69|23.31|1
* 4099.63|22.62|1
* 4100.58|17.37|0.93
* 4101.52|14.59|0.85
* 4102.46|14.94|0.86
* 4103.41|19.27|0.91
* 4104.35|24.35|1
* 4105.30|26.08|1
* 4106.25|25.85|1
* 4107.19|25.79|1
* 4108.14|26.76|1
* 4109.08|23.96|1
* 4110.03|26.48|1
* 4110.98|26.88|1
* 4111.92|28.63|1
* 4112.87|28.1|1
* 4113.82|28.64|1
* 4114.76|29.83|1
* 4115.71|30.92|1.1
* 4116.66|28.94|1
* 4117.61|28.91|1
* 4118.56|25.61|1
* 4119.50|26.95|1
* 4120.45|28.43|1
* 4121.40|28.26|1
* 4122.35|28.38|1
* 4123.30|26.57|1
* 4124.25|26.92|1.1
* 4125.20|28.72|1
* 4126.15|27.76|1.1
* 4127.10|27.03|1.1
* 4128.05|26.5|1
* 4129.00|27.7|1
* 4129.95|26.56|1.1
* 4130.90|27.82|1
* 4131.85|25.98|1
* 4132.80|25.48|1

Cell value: 1.33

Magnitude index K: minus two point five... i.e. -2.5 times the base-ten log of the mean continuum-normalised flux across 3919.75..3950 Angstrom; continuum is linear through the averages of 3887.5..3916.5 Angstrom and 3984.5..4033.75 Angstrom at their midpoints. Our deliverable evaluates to 0.25 mag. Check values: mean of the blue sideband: 22.5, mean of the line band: 19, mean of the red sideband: 27.3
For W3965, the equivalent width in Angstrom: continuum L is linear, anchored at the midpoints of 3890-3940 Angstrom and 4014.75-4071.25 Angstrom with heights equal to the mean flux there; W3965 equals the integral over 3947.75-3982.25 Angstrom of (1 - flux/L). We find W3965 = 4.69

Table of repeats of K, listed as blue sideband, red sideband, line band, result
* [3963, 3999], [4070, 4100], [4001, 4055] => -0.17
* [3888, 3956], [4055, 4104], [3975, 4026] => -0.14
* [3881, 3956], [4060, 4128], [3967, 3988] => 0.14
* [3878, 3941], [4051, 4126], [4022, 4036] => -0.09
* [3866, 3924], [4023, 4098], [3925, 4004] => 0.16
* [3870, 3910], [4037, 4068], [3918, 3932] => 0.10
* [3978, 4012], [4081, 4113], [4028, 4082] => -0.04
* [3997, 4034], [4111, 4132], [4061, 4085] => 0.05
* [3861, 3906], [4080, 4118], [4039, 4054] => -0.11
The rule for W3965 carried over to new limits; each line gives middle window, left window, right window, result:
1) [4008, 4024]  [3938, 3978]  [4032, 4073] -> -2.2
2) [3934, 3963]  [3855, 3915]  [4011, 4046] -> 4.3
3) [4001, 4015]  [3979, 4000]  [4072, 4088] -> -0.9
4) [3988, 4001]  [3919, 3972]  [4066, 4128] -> -3.5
